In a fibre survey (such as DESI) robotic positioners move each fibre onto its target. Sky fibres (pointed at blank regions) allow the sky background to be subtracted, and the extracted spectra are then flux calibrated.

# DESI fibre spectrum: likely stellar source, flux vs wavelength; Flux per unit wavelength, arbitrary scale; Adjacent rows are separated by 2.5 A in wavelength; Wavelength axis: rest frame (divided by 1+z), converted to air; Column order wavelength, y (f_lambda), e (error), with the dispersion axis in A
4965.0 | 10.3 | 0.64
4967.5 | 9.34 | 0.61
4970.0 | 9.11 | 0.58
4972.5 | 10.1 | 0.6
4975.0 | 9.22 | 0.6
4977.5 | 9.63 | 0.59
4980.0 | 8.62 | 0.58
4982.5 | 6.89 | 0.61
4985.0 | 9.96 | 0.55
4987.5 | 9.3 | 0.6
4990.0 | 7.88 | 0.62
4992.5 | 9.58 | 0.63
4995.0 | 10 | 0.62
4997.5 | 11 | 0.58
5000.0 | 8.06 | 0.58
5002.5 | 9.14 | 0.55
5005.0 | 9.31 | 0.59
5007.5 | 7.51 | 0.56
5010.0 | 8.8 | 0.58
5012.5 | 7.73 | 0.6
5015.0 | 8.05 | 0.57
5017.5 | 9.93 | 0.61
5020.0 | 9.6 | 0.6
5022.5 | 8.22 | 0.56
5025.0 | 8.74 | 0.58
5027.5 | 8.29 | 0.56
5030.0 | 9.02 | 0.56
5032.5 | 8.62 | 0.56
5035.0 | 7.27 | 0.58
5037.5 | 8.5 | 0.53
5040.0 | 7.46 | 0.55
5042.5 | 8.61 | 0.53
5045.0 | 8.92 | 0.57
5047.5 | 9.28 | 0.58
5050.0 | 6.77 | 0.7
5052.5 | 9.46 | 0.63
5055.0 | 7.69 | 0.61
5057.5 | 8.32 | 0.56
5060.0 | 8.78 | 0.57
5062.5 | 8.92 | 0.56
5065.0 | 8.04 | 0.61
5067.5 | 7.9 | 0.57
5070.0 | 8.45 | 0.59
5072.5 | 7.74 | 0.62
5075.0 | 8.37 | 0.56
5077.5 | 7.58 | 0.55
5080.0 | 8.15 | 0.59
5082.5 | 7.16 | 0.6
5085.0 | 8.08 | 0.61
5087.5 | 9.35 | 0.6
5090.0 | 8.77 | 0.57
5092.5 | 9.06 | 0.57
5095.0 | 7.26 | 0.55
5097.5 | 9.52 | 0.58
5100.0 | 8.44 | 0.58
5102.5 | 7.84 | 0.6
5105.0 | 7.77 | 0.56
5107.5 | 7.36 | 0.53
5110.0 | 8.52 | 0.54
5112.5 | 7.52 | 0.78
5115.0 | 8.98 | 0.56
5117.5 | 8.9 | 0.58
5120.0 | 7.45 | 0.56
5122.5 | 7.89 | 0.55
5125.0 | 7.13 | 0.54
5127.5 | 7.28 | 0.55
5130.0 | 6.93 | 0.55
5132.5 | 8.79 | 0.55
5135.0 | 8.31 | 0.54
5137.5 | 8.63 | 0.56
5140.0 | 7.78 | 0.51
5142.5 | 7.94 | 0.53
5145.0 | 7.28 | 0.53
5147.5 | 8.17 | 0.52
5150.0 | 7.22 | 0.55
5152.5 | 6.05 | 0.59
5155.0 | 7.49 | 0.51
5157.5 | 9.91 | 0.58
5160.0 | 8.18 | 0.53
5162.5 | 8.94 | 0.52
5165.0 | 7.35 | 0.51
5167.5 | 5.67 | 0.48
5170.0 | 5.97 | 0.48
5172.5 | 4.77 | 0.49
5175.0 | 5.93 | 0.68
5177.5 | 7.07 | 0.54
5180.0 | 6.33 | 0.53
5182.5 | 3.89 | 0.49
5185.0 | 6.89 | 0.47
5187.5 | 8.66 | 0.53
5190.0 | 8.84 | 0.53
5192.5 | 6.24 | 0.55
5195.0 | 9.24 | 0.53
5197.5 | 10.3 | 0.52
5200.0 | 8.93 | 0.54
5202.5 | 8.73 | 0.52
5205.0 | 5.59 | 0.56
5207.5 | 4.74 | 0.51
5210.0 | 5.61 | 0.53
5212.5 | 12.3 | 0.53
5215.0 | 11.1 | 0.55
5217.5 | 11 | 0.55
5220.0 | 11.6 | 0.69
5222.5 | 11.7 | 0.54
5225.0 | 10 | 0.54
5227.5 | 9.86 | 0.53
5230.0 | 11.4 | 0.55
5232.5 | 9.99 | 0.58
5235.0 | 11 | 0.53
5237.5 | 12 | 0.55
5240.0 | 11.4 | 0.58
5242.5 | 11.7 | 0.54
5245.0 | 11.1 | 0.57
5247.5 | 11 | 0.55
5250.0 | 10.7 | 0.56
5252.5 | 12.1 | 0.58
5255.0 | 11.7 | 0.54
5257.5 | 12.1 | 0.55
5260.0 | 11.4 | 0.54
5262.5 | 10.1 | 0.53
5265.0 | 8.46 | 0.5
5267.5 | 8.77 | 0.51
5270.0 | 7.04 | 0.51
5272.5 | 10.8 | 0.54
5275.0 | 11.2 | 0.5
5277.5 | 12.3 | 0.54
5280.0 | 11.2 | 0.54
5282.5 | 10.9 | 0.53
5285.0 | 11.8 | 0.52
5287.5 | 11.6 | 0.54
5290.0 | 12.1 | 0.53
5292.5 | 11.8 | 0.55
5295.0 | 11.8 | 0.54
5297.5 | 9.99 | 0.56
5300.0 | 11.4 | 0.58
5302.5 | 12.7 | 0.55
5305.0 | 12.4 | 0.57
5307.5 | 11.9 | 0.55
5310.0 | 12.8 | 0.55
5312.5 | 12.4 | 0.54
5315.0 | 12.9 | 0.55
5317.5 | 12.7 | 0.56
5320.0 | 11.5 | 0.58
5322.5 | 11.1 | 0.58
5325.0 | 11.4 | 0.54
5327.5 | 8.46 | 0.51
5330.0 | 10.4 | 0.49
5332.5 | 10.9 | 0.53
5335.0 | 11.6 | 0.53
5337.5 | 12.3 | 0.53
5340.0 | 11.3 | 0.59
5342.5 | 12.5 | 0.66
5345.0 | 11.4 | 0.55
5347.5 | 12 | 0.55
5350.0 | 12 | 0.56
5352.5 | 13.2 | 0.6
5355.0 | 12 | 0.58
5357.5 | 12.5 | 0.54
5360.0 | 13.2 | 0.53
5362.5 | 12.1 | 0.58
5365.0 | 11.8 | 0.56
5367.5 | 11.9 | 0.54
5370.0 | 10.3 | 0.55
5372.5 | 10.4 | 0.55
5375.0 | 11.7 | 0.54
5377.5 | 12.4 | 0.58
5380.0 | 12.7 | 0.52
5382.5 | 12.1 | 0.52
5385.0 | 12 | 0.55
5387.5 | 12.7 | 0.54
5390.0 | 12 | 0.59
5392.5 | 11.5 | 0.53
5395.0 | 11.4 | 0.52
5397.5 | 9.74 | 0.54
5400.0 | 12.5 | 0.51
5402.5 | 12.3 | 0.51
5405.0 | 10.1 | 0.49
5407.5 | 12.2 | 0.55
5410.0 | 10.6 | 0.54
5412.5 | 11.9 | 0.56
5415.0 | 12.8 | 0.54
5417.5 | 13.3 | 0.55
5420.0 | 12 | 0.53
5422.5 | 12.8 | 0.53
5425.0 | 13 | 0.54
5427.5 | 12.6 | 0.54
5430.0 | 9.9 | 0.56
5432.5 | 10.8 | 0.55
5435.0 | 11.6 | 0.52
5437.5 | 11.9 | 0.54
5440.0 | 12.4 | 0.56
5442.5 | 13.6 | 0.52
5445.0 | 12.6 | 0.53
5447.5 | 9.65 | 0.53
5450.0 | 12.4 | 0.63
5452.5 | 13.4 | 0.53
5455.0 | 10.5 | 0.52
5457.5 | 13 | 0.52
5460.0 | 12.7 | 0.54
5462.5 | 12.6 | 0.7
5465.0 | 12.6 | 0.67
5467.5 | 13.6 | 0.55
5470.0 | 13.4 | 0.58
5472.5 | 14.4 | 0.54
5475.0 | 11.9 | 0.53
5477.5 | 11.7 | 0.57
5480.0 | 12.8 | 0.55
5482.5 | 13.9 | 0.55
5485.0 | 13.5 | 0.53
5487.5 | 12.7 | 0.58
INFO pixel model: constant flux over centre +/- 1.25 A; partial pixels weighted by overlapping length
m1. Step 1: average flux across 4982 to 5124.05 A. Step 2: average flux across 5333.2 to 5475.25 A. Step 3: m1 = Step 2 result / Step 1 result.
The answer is 1.4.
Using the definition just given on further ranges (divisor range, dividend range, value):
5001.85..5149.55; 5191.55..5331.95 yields 1.29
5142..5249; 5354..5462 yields 1.39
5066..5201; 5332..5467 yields 1.54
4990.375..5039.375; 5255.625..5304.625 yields 1.25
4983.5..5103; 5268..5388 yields 1.36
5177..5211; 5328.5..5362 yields 1.65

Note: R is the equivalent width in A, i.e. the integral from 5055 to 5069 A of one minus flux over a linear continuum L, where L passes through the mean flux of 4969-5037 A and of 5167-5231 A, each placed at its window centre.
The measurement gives 0.5 A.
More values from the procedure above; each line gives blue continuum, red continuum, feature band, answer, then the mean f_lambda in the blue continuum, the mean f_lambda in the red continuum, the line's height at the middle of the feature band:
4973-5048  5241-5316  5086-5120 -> 4.5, 8.78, 11.3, 9.64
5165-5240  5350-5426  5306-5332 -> -2.2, 8.49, 12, 10.7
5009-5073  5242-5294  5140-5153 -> 2.9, 8.43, 10.9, 9.6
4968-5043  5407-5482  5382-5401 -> 0.3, 8.81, 12.3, 11.9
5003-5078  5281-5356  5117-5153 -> 6.8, 8.41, 11.7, 9.53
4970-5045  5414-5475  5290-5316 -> -1.8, 8.8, 12.4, 11.2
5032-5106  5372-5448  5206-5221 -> 0.8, 8.27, 11.9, 9.8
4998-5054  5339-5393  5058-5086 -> 2.8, 8.54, 12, 9.01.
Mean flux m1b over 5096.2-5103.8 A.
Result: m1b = 8.59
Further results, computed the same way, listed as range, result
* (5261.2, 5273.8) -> 9.05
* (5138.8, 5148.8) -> 7.79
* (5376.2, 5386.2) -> 12.3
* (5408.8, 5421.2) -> 12.1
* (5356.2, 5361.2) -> 12.8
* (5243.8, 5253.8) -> 11.2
